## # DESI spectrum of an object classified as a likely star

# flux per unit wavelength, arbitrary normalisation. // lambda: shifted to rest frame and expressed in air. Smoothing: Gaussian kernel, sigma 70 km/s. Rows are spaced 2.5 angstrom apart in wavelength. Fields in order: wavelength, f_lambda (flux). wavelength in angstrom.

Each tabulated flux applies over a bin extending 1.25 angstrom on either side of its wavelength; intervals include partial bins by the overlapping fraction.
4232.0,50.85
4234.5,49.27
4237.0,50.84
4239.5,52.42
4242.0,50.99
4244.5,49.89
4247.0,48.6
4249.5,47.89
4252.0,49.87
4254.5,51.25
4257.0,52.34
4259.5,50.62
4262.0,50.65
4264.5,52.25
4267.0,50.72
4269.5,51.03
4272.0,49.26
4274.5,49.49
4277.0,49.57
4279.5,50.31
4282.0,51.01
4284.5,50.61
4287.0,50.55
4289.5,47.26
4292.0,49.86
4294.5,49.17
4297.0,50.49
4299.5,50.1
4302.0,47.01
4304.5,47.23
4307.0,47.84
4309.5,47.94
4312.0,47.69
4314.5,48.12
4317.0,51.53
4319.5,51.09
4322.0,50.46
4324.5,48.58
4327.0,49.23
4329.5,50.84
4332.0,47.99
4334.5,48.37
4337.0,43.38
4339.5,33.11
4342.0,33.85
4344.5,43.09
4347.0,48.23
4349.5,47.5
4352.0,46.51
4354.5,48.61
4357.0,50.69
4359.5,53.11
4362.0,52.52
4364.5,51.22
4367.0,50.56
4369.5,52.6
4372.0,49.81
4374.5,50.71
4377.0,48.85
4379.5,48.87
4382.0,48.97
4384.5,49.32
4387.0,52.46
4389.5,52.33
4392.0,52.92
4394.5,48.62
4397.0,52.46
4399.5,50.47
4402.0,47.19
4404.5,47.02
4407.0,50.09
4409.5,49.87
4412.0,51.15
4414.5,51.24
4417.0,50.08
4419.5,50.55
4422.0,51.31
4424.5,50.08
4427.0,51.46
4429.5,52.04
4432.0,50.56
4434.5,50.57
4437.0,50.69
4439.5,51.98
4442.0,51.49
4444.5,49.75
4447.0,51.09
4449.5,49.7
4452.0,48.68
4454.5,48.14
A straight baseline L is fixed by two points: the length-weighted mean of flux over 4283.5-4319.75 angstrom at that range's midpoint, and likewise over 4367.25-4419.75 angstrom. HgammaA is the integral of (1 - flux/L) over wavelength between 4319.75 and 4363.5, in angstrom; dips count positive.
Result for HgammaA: 2.31 angstrom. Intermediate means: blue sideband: 49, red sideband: 50.3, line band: 47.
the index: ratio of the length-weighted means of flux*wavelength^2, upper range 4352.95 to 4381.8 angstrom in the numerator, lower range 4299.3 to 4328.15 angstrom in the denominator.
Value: 1.06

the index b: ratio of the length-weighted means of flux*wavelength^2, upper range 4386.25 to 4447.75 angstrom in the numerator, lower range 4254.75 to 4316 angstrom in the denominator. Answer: 1.08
